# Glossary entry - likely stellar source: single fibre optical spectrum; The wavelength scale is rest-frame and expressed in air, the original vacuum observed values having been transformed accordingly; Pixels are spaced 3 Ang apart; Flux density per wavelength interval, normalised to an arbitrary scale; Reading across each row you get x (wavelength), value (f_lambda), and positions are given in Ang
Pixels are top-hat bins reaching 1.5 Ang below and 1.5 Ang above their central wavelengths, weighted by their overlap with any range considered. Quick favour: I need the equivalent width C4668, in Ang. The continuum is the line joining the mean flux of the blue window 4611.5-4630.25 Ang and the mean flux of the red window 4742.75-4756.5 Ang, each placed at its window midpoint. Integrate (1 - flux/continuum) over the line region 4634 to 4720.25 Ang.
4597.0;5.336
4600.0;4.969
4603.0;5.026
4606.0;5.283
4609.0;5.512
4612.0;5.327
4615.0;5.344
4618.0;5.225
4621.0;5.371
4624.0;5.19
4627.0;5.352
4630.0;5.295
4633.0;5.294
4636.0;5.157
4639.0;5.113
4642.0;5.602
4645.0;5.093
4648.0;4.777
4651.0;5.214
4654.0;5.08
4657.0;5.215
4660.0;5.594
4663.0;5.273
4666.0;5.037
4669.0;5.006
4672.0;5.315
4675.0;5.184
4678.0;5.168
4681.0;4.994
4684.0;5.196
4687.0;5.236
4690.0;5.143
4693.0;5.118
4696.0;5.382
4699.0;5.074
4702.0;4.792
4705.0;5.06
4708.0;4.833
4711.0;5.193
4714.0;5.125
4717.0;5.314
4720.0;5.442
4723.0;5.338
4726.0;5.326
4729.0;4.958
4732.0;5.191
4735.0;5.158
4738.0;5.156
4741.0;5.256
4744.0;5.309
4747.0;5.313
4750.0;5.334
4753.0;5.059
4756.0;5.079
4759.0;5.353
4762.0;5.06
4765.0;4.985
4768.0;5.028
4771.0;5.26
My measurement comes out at 1.8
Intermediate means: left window 5.3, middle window 5.16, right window 5.23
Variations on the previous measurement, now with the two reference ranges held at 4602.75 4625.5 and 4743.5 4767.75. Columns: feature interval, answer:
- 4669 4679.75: 0.12 Ang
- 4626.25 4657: 0.47 Ang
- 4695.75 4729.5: 0.39 Ang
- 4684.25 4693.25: 0.10 Ang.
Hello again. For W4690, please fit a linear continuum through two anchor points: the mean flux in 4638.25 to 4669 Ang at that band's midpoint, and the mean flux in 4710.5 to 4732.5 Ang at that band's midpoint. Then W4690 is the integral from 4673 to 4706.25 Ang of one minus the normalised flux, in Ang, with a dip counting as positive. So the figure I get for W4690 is 0.6 Ang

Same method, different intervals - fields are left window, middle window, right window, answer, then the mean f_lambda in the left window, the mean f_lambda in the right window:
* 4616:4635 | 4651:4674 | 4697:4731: 0.0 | 5.29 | 5.14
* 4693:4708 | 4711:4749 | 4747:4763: -0.8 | 5.06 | 5.19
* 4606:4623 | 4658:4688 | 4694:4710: -0.4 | 5.34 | 5.04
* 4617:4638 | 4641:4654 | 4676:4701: 0.2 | 5.27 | 5.16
